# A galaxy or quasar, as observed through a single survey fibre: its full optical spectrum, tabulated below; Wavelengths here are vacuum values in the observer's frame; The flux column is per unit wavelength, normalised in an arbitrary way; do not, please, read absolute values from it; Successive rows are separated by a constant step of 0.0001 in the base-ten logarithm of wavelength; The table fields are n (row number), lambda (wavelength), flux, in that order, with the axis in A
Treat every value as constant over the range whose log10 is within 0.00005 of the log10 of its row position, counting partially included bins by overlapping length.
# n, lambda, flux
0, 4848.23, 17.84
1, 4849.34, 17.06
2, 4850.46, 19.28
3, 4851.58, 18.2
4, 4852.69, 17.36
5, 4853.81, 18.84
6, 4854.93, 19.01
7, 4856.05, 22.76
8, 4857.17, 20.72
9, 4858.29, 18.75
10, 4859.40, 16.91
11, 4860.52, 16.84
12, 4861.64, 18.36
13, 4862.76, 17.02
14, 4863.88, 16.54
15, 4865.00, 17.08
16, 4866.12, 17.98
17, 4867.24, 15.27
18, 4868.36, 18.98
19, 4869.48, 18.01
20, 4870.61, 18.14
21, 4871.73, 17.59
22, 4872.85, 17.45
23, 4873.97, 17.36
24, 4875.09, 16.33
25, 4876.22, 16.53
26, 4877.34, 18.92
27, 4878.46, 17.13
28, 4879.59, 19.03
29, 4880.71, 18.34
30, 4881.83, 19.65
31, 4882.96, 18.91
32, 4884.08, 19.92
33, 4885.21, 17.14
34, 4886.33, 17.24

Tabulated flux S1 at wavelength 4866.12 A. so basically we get 17.98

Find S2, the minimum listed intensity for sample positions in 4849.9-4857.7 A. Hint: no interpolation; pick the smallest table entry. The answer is 17.36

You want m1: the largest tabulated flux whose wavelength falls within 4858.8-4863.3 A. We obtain 18.36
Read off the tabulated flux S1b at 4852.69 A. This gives 17.36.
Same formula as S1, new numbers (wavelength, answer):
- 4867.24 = 15.27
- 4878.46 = 17.13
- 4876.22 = 16.53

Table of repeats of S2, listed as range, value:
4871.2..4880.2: 16.33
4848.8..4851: 17.06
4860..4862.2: 16.84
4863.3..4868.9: 15.27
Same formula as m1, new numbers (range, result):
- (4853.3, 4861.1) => 22.76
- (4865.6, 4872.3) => 18.98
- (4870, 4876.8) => 18.14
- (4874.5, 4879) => 18.92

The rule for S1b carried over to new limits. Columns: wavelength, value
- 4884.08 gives 19.92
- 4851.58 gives 18.2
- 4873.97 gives 17.36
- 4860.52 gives 16.84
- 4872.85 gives 17.45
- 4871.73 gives 17.59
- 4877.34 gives 18.92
